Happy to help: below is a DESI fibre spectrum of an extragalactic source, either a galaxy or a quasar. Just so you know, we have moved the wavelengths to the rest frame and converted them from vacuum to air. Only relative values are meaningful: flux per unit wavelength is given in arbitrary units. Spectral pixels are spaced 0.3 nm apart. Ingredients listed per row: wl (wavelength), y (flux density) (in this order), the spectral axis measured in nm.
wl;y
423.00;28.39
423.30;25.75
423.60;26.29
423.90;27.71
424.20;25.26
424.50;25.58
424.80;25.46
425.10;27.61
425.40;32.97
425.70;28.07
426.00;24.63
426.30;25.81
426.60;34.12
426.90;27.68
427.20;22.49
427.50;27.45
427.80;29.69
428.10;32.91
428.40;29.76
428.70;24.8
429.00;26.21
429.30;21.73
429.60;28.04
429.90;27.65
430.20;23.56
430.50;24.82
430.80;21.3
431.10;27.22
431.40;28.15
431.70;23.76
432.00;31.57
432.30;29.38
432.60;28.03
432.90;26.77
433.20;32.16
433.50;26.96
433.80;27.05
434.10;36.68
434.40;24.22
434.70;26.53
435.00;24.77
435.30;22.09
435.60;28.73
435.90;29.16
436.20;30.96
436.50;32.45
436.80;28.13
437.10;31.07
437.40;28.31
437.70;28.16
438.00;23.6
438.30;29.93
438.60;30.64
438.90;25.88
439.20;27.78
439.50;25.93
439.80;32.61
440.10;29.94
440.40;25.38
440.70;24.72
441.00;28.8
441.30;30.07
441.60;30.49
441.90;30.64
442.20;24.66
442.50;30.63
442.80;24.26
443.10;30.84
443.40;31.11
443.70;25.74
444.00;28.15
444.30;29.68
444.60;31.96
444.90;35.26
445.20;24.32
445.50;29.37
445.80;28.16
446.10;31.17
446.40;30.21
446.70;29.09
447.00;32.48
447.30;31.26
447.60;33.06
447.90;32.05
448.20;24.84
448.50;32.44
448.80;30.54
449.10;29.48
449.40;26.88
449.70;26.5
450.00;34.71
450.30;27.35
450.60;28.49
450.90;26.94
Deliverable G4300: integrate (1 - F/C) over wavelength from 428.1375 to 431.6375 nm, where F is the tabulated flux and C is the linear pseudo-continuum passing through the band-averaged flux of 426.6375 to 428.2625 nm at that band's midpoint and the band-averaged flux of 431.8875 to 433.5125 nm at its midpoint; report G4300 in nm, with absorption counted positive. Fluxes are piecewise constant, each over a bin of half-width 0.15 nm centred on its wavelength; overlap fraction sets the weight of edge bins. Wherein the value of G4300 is 0.35 nm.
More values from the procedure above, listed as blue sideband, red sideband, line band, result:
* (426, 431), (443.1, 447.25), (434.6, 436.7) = 0.01 nm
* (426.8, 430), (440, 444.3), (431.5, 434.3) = -0.16 nm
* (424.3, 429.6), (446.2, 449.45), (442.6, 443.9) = 0.07 nm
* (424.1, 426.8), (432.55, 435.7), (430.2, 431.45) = 0.12 nm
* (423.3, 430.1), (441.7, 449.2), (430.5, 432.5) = 0.08 nm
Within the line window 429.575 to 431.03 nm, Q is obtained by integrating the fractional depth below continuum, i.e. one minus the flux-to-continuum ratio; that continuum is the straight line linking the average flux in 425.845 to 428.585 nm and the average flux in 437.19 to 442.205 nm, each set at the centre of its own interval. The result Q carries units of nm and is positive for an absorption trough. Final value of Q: 0.170 nm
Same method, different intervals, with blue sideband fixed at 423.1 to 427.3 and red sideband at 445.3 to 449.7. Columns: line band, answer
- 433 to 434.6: -0.06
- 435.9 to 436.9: -0.07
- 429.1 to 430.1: 0.07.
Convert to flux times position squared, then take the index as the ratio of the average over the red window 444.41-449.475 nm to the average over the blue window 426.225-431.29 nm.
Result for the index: 1.22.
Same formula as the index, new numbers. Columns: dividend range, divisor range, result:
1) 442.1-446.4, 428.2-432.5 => 1.17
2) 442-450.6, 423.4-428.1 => 1.18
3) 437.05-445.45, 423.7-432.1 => 1.13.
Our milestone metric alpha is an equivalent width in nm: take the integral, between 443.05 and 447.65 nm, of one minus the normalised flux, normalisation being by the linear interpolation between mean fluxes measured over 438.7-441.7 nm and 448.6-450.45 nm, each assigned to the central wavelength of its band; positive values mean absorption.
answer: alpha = -0.20 nm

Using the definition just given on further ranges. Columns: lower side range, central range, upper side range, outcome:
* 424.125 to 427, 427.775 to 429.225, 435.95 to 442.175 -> -0.013 nm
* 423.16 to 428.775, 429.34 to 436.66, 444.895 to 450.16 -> 0.230 nm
